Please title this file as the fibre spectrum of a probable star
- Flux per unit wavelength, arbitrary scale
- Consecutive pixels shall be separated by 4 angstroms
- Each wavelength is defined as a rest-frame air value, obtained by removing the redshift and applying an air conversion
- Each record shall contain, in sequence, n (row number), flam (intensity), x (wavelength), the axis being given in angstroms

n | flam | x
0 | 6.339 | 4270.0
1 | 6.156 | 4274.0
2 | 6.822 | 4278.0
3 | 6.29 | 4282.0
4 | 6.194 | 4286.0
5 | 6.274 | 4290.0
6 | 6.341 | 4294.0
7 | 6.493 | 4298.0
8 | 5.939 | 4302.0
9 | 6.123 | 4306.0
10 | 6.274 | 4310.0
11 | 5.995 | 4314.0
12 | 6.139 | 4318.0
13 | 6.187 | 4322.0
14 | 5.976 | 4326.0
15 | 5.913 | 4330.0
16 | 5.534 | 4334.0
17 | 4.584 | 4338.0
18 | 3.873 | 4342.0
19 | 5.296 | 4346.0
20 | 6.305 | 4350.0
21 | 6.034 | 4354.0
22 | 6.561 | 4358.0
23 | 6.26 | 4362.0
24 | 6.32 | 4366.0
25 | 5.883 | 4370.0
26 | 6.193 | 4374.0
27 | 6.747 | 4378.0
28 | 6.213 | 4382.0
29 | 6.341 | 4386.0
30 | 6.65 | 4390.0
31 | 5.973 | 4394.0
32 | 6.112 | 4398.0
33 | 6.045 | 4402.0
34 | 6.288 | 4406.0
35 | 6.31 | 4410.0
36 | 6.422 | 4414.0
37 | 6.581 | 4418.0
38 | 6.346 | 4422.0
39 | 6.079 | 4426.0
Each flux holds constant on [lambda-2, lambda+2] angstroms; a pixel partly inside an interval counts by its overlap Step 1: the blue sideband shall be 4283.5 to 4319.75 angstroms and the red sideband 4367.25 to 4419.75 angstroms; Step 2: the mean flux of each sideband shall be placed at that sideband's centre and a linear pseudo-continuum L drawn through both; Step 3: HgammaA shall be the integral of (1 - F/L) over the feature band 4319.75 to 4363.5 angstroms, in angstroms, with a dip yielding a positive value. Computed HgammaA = 3.9 angstroms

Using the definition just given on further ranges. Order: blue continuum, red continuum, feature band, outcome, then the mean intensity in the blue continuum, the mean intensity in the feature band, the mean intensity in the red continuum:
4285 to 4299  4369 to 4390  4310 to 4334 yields 1.2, 6.32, 6.02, 6.33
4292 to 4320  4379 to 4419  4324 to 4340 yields 1.8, 6.19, 5.5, 6.3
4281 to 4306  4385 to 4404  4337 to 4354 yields 2.9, 6.24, 5.16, 6.22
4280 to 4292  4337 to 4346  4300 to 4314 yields -1.4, 6.25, 6.1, 4.43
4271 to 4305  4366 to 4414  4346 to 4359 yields 0.3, 6.31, 6.13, 6.26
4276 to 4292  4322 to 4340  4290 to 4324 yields -1.1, 6.39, 6.19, 5.58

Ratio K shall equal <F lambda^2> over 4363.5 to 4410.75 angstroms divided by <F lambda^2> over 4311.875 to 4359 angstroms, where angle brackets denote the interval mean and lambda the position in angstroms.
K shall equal 1.13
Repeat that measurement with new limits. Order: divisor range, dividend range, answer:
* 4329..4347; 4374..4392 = 1.32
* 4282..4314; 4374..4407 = 1.05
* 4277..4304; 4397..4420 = 1.05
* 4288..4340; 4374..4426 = 1.10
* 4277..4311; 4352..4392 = 1.04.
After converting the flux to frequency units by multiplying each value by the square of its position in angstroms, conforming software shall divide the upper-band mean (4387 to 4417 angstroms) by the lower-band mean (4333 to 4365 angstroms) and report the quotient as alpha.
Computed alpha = 1.15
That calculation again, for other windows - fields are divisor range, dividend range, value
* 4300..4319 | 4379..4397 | 1.07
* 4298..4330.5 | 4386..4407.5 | 1.06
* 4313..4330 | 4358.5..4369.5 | 1.06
